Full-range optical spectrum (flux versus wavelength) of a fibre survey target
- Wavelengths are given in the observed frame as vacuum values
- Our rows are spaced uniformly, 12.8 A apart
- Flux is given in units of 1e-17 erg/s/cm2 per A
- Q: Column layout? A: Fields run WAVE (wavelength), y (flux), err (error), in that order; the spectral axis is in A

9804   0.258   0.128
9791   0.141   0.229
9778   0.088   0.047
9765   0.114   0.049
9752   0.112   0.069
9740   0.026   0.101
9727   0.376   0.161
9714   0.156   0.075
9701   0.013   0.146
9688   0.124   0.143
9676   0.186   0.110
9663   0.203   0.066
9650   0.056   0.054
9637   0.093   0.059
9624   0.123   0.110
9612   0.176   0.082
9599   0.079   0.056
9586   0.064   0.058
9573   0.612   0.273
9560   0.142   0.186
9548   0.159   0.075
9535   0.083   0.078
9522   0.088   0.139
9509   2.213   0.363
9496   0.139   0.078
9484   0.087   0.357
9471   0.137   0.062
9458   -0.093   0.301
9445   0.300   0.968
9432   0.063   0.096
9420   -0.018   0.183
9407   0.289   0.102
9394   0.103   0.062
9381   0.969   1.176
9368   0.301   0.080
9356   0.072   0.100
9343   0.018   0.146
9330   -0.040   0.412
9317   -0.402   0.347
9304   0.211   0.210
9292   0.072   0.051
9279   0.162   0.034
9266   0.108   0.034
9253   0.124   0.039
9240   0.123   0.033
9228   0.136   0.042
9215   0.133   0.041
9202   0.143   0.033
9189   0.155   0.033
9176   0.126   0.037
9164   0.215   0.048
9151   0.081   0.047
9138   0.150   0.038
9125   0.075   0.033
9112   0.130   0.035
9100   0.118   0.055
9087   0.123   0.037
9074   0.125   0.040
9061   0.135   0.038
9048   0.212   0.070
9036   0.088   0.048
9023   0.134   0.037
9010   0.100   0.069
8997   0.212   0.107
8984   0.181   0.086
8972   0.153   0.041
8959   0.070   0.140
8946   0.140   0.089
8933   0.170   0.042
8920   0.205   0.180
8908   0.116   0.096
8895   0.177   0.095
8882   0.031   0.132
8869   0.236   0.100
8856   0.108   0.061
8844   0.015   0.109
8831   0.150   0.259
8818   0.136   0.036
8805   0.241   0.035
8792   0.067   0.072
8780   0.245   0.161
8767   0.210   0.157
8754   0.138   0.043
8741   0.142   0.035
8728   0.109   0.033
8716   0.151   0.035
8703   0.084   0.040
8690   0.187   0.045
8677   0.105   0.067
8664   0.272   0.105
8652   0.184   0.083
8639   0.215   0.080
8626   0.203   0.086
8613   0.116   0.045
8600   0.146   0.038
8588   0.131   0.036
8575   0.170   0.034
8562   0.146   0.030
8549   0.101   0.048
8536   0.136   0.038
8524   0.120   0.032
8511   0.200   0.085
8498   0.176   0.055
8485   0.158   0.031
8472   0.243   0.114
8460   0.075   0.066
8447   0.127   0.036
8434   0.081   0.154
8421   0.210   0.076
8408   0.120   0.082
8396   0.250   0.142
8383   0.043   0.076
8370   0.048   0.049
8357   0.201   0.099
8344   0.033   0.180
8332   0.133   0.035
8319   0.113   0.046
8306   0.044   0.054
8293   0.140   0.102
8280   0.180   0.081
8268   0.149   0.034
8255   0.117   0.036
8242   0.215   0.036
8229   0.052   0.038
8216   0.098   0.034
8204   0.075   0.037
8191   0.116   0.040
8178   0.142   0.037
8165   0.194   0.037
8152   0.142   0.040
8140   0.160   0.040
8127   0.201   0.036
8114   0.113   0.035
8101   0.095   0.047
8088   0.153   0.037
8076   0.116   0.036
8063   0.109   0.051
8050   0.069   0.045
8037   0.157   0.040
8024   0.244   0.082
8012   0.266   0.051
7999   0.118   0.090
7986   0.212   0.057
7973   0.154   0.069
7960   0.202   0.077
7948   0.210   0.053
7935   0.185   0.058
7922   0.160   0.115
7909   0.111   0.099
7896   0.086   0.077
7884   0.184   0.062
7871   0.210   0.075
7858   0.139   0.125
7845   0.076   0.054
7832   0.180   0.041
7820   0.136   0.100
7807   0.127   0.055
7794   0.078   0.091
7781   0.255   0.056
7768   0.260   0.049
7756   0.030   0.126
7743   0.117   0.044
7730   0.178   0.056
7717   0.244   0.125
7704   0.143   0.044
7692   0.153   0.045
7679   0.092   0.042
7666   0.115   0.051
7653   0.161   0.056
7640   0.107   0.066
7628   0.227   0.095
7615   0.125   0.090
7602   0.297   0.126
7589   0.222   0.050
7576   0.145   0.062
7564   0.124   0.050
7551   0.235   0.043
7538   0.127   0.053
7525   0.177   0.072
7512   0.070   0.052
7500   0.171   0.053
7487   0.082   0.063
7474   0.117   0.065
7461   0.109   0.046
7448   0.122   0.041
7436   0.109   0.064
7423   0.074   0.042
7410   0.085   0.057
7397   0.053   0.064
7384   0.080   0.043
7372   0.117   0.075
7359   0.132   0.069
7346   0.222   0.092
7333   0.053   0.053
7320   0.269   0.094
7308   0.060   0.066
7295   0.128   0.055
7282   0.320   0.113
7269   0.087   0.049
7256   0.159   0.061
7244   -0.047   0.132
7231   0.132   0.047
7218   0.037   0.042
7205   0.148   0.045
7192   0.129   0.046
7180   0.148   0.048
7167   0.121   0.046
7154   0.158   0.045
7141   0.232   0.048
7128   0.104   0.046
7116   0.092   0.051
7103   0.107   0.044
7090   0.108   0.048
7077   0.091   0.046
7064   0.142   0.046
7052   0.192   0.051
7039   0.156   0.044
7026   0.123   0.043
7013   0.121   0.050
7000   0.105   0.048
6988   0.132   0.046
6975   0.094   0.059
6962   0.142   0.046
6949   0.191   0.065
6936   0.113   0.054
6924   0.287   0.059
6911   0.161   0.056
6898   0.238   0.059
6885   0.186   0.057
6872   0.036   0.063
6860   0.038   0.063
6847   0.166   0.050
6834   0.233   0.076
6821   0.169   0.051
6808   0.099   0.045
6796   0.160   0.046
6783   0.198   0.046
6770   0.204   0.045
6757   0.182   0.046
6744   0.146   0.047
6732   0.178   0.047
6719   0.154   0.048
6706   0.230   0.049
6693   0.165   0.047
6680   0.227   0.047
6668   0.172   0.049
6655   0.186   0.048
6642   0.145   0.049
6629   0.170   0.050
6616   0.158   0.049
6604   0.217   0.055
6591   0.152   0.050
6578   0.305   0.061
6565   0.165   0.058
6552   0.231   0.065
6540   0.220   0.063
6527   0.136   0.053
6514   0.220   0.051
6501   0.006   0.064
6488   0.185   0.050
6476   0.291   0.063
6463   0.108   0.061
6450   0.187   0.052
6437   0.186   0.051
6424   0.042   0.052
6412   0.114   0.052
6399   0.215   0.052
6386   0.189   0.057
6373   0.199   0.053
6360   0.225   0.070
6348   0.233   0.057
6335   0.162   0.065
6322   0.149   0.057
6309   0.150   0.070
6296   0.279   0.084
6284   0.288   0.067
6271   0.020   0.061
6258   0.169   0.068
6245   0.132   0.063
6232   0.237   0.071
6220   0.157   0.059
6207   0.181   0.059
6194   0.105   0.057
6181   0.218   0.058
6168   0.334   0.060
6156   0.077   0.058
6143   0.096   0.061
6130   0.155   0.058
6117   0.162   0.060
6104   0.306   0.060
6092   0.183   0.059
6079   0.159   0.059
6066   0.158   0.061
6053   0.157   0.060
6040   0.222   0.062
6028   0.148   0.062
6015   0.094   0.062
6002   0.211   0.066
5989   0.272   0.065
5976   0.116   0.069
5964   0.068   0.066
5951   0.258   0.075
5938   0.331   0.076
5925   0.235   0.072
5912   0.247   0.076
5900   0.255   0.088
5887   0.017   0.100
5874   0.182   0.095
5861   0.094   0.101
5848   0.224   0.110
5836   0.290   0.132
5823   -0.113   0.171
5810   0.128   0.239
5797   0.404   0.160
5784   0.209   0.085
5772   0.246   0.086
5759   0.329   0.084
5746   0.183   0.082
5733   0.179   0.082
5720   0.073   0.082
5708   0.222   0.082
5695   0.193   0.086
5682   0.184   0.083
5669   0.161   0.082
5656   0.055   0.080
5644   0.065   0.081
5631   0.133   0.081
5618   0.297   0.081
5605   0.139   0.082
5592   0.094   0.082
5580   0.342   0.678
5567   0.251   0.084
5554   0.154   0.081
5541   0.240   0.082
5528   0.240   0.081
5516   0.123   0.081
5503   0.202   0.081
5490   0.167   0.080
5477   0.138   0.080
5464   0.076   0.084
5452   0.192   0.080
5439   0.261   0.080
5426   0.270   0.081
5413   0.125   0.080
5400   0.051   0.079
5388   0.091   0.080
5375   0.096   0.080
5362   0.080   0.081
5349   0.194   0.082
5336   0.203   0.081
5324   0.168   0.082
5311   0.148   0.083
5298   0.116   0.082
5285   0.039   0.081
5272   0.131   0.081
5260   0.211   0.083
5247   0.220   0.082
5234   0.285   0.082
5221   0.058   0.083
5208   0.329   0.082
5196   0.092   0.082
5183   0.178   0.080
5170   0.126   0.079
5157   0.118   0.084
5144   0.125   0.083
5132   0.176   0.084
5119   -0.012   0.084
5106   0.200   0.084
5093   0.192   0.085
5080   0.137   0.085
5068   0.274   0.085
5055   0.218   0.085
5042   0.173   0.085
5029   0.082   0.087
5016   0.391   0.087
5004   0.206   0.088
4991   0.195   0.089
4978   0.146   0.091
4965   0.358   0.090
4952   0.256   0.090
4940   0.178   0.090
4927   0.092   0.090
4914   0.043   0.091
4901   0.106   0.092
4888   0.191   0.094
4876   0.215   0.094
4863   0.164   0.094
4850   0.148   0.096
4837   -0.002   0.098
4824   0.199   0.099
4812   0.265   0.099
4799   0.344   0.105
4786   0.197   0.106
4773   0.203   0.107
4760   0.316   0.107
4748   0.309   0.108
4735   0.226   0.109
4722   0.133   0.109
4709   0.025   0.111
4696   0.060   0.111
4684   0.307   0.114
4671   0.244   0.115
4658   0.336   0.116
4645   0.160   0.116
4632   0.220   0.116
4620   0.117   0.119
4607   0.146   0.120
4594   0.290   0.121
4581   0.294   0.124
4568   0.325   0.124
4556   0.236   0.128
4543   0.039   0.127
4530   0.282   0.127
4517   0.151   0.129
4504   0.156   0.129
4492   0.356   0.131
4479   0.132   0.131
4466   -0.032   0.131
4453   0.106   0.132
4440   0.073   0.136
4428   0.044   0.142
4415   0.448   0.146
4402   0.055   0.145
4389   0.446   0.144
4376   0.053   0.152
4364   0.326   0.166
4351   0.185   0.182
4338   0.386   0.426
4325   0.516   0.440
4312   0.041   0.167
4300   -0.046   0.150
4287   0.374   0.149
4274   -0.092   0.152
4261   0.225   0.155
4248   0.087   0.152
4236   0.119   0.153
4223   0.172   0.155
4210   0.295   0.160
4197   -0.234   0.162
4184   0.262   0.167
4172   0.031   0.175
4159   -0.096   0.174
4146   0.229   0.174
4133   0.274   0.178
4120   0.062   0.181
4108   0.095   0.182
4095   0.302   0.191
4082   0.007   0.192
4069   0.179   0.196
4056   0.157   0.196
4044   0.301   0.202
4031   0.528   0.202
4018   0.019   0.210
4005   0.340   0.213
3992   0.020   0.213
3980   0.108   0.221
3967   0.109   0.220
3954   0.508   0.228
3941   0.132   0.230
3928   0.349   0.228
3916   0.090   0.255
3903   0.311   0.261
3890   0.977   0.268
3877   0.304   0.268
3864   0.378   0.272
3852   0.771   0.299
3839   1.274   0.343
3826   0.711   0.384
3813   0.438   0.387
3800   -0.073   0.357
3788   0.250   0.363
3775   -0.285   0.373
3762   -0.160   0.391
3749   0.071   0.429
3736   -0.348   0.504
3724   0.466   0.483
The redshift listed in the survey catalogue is 0.184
